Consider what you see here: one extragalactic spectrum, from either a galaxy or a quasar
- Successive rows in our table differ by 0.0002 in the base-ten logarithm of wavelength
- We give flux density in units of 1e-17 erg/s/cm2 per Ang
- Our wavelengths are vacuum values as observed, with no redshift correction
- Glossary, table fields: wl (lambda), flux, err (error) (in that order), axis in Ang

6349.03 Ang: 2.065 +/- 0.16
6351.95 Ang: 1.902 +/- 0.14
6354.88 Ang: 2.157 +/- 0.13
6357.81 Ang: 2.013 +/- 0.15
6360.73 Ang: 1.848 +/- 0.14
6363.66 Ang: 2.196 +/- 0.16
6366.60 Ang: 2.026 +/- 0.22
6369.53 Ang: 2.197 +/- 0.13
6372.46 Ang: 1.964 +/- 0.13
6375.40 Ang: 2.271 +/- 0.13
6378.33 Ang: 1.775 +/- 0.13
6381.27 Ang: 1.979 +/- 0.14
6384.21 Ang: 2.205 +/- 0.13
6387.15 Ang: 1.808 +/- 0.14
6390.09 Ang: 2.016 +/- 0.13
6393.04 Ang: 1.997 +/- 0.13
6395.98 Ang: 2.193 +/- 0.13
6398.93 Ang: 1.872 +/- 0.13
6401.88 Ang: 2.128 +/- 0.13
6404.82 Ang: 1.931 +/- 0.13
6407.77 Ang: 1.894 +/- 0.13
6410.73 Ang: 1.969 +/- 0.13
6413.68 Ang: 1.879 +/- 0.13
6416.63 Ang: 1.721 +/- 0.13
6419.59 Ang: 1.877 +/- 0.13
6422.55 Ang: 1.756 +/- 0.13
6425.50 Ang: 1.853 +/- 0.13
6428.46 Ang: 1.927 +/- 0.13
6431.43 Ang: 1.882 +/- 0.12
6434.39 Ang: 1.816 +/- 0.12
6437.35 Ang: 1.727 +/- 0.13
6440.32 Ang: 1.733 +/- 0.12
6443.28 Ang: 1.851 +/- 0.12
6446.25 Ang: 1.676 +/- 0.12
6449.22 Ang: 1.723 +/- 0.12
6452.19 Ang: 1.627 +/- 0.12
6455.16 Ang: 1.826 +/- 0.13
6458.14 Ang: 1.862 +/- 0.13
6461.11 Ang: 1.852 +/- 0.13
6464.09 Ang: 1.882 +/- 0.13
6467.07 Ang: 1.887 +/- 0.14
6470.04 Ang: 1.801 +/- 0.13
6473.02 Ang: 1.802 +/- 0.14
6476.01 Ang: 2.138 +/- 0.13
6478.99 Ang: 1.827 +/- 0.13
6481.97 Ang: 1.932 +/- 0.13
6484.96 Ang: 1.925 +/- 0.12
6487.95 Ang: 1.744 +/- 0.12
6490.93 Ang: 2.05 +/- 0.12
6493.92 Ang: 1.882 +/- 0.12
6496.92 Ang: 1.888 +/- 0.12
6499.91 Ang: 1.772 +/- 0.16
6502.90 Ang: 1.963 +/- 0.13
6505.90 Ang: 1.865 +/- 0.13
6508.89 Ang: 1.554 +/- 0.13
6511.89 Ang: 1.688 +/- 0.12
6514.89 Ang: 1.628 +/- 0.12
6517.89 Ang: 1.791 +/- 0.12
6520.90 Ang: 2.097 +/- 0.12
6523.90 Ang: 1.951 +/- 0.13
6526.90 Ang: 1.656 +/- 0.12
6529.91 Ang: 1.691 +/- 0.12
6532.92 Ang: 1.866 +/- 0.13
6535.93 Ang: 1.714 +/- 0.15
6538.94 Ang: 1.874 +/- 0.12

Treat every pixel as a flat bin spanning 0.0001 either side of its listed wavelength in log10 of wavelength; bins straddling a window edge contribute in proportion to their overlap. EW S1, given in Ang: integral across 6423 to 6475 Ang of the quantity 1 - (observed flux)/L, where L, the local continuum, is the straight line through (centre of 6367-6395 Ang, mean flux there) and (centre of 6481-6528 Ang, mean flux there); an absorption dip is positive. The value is 3.0 Ang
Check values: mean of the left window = 2.03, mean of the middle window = 1.81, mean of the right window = 1.84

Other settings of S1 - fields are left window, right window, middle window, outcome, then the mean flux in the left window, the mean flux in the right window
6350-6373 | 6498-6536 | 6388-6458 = 2.9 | 2.04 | 1.79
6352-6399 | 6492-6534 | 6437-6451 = 1.3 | 2.03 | 1.81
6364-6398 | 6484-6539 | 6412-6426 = 1.1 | 2.04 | 1.82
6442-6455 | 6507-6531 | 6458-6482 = -2.0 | 1.73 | 1.76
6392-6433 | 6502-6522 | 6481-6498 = -0.8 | 1.92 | 1.79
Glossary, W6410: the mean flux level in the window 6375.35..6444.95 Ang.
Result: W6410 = 1.91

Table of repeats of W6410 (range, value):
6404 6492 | 1.84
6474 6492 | 1.93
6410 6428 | 1.84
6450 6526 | 1.85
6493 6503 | 1.86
